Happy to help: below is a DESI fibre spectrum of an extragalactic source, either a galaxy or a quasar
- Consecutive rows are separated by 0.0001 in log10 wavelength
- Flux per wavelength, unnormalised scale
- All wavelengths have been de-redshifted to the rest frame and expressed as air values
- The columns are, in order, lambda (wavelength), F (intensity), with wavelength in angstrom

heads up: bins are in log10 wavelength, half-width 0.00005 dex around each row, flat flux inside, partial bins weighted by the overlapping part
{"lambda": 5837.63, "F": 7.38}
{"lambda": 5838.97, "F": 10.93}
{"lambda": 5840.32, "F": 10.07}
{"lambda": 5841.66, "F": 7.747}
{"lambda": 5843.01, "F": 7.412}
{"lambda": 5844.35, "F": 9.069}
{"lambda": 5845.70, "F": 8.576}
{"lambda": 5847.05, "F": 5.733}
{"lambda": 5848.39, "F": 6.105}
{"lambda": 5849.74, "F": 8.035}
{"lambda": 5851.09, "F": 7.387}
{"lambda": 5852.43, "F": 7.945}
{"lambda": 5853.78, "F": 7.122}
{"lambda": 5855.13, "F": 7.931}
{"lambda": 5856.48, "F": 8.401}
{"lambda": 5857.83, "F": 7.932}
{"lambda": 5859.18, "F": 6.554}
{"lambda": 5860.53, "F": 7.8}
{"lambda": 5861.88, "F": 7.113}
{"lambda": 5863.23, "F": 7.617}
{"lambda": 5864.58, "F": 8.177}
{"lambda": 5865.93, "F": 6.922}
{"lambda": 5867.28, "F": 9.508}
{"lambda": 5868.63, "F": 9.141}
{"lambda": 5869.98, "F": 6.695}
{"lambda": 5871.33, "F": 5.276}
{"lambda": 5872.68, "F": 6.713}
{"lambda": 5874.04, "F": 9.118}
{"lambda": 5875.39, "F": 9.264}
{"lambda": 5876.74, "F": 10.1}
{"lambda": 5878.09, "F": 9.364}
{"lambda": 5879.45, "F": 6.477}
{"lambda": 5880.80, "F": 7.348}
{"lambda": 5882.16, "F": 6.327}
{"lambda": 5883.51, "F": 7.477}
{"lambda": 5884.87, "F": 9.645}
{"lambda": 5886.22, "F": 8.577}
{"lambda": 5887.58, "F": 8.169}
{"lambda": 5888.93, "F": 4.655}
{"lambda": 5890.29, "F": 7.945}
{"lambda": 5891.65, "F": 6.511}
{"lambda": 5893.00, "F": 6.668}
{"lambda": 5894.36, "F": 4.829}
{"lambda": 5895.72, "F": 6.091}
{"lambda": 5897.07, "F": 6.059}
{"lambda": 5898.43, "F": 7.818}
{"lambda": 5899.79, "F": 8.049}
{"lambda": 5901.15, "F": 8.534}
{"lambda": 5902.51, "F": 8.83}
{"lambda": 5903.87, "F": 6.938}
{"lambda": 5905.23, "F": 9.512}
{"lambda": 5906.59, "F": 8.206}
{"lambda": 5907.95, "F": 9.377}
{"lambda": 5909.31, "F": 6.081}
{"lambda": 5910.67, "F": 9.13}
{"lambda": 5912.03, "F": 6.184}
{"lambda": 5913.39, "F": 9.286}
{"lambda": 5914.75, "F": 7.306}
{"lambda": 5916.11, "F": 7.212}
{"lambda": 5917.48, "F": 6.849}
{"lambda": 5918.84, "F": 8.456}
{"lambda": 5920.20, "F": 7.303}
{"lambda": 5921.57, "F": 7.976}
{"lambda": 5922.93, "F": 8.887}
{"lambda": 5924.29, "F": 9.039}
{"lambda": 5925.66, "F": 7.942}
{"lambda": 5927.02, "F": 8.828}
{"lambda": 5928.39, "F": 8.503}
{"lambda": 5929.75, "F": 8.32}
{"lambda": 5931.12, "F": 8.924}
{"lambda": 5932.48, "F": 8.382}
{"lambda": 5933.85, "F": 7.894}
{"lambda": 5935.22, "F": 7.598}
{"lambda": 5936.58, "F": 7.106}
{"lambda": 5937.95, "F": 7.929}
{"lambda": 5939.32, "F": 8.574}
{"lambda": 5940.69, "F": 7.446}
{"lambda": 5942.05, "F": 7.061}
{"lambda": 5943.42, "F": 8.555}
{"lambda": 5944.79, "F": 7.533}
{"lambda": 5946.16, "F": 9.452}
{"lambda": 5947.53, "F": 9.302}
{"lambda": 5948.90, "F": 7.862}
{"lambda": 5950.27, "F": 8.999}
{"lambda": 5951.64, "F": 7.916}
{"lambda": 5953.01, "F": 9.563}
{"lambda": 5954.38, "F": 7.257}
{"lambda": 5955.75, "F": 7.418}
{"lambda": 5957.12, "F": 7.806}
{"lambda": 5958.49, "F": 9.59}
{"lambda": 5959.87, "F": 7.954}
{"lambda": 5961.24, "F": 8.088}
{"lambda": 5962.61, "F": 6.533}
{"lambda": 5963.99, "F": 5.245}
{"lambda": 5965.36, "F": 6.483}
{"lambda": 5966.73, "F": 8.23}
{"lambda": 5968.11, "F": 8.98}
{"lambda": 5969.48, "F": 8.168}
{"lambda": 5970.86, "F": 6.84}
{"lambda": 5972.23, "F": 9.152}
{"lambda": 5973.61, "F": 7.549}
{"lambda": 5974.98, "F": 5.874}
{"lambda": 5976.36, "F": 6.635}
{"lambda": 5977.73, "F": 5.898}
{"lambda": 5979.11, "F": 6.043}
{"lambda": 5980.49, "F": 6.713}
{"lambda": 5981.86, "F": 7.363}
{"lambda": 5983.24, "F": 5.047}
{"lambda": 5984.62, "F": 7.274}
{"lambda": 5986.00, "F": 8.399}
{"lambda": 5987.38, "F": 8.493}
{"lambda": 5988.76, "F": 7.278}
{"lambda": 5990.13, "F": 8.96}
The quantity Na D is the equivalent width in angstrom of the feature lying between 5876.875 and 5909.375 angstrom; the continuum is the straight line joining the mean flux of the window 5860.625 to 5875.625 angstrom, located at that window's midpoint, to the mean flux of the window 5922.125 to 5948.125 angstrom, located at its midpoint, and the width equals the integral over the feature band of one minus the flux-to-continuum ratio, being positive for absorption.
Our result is 1.6 angstrom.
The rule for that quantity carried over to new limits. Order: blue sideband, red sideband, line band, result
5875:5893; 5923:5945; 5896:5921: 0.4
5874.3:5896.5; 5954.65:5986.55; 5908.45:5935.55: -2.3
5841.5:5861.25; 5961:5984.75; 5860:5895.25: -0.6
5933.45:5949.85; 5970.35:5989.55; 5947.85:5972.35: -1.0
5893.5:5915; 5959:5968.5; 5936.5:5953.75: -2.0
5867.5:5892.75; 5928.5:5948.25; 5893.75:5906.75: 0.7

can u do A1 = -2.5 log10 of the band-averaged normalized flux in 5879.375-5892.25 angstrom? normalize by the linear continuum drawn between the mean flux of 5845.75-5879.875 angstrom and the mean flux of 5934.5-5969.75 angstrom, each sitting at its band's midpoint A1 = 0.06 mag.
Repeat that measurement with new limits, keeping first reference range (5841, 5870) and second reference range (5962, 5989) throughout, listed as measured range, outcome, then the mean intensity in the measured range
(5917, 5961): -0.13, 8.2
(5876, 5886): -0.08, 8.14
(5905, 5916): -0.09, 8.04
